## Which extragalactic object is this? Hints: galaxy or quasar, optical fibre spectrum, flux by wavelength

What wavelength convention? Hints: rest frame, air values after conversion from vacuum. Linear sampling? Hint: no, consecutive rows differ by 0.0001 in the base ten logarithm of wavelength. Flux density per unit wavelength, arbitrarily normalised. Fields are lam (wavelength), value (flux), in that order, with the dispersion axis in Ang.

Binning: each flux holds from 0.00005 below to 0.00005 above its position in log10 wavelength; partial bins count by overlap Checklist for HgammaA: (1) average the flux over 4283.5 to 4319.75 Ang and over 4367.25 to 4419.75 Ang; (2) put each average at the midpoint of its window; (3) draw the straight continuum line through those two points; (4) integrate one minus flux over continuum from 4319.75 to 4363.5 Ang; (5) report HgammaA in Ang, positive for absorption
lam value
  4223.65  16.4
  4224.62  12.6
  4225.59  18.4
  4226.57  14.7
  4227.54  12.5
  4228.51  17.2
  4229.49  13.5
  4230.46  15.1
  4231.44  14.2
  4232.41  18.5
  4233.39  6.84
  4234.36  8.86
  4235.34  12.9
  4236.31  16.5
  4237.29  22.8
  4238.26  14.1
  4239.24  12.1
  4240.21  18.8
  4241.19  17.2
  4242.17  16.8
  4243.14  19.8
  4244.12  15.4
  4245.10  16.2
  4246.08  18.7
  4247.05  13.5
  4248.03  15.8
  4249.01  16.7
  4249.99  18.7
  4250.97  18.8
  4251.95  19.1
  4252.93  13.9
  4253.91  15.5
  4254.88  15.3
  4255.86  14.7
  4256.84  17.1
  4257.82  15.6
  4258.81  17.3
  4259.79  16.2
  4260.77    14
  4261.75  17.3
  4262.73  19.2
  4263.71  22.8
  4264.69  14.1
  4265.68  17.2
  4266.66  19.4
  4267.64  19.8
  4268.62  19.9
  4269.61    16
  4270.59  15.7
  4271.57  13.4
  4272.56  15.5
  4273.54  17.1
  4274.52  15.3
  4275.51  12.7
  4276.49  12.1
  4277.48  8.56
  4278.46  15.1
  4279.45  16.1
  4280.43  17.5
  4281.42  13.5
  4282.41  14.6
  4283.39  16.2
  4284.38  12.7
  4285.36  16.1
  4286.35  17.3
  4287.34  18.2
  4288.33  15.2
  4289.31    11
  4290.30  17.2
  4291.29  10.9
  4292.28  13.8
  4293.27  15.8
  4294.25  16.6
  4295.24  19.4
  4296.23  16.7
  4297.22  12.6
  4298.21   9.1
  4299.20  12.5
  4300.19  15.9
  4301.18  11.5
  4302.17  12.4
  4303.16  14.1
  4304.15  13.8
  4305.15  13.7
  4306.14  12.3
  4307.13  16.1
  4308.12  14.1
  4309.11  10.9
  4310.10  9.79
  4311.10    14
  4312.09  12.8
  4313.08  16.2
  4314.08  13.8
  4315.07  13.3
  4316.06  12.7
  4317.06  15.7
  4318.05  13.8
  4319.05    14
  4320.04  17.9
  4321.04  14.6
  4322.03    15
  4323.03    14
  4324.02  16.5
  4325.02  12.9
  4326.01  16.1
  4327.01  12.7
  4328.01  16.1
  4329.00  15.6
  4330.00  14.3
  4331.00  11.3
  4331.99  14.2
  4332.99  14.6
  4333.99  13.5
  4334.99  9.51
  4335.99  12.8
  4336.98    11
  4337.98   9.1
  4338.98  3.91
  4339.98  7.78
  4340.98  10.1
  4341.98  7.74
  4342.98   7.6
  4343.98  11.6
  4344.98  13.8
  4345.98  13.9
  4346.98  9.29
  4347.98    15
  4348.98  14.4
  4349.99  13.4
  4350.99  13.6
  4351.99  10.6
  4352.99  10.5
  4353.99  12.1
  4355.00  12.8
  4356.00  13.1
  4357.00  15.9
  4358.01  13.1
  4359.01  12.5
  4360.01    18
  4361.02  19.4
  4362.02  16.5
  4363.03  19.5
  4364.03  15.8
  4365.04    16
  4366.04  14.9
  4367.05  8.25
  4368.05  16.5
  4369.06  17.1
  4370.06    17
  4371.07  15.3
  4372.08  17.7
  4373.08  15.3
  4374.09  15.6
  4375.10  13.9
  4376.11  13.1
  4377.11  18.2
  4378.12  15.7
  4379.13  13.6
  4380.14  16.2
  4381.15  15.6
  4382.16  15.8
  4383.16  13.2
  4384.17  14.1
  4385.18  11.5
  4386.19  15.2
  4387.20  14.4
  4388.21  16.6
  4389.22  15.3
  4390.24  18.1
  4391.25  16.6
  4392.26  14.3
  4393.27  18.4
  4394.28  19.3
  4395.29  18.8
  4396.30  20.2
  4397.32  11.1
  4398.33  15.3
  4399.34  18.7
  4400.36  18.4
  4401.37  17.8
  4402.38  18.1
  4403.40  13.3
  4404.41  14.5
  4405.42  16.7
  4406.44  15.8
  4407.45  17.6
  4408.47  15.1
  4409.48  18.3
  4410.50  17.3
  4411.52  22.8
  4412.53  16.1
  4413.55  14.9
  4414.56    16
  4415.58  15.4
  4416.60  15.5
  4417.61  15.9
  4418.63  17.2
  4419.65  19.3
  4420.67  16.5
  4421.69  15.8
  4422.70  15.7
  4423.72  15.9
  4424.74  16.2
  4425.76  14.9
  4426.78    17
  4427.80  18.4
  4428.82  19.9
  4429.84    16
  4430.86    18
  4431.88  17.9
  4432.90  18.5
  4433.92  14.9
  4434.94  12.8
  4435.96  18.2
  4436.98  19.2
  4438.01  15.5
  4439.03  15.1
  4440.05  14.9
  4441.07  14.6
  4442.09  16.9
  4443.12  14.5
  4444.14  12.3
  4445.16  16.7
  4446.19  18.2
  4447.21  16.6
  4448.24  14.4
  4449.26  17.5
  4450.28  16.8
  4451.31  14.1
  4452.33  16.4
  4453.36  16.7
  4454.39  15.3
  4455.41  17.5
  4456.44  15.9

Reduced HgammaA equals 5.5 Ang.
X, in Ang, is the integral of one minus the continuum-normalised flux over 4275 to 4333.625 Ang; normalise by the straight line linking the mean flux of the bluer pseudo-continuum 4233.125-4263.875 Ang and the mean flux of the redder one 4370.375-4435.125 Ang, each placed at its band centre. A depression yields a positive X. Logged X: 7.3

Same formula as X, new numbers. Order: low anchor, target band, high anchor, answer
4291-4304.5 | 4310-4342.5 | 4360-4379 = 3.8 Ang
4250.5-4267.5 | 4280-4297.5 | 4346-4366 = 0.9 Ang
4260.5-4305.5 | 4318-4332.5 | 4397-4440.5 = 0.9 Ang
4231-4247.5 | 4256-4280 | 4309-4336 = -1.9 Ang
